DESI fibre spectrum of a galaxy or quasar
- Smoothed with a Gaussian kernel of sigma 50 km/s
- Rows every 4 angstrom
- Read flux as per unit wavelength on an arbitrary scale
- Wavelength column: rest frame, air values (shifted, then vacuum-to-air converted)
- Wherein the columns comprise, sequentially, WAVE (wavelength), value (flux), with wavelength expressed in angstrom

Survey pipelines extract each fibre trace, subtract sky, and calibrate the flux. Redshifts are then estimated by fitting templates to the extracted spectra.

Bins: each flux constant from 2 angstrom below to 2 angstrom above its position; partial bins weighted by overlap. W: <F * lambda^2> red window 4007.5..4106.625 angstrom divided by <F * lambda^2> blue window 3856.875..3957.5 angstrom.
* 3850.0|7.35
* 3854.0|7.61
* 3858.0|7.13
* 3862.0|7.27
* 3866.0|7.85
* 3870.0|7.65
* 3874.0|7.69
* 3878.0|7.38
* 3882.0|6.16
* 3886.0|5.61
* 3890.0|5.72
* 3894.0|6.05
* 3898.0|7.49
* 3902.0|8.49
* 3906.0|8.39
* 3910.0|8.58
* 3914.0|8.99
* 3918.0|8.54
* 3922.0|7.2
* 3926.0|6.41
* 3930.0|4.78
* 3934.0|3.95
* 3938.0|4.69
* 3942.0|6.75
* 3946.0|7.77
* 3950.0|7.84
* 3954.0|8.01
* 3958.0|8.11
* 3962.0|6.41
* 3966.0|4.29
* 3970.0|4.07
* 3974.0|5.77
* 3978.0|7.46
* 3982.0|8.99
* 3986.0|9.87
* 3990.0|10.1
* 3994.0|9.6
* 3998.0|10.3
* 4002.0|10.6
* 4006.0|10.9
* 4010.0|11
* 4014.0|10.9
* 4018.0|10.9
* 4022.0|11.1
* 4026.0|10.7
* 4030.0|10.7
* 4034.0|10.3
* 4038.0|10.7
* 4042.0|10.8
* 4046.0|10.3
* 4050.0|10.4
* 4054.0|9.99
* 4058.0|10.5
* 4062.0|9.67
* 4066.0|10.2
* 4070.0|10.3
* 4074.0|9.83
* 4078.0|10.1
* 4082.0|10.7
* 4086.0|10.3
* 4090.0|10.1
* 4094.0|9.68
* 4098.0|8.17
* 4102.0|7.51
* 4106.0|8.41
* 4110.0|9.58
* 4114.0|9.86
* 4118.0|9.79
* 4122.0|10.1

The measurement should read 1.55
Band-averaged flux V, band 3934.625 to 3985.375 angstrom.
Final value 6.69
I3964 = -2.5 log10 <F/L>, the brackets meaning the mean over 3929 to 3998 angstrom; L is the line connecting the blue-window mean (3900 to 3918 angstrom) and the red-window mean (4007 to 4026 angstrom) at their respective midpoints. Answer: 0.36 mag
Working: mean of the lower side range 8.6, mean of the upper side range 10.9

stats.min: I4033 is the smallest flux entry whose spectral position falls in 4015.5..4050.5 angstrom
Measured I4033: 10.3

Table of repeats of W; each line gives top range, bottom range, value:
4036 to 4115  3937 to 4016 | 1.26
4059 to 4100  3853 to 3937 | 1.54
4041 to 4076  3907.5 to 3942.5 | 1.64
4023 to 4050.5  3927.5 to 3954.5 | 1.80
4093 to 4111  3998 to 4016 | 0.83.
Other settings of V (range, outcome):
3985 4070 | 10.5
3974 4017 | 9.8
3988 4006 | 10.2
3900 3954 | 7.14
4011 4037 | 10.8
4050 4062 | 10.2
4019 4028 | 10.9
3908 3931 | 7.53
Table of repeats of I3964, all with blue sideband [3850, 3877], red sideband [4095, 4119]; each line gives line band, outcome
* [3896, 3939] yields 0.102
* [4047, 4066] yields -0.181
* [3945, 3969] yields 0.162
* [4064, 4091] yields -0.173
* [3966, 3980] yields 0.414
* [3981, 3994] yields -0.180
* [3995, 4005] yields -0.248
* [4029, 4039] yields -0.237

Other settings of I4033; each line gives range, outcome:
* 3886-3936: 3.95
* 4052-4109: 7.51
